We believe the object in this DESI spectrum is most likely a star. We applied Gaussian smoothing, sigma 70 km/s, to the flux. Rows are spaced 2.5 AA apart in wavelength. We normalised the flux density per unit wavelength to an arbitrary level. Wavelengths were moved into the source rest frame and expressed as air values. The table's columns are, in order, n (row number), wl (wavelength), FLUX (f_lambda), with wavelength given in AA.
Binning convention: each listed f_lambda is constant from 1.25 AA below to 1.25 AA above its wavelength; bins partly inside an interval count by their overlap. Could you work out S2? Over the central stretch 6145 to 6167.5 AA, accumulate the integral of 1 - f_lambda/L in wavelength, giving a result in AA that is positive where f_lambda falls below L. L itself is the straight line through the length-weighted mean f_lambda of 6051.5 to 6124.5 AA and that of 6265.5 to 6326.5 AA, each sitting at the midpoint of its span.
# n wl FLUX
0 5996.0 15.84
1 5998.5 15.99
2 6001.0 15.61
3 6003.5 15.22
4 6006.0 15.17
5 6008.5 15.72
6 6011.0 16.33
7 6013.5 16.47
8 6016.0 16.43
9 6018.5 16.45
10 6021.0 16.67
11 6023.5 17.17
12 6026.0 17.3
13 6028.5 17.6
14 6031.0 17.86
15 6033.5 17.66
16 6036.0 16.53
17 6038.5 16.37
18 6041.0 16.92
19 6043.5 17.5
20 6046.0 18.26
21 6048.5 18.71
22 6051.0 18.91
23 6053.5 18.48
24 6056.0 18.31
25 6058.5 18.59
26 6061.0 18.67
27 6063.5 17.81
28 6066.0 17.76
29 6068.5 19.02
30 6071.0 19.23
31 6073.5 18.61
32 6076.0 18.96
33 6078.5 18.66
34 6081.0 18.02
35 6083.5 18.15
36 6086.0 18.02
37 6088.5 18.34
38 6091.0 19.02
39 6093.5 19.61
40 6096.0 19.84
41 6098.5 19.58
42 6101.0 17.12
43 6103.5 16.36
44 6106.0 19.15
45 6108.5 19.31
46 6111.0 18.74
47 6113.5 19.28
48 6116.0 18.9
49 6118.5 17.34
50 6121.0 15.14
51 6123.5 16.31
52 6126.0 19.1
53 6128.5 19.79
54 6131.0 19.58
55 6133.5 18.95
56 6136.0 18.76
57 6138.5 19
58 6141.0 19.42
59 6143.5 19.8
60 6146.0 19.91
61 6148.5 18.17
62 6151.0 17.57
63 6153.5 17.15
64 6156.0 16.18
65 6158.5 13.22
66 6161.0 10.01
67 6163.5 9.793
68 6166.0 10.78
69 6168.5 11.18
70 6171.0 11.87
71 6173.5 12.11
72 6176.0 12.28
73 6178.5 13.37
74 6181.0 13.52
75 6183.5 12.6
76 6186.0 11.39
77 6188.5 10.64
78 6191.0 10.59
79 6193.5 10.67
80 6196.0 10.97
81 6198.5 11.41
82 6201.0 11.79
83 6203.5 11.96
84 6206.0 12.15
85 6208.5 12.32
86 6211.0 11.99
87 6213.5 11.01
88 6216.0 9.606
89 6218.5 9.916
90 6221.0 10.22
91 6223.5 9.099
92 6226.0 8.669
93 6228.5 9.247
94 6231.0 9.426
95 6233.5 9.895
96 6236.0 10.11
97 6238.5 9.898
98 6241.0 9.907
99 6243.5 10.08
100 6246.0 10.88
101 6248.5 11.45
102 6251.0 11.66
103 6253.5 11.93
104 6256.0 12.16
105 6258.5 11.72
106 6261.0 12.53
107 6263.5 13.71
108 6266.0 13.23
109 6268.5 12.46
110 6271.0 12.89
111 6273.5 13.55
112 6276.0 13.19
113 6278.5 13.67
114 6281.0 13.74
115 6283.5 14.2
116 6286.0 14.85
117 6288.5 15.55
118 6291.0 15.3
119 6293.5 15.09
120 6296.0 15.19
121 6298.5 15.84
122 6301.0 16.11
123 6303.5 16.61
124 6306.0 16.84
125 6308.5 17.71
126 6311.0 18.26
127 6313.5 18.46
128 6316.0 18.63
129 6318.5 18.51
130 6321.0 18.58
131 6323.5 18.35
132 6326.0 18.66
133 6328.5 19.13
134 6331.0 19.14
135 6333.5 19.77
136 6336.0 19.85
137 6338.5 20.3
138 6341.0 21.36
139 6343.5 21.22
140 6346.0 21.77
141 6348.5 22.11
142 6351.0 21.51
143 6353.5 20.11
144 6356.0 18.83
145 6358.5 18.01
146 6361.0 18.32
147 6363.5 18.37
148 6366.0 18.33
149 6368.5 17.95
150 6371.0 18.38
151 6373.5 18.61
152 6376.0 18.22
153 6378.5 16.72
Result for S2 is 3.7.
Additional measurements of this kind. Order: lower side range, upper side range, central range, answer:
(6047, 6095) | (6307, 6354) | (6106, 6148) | 0.2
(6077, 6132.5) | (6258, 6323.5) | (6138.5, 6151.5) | -0.9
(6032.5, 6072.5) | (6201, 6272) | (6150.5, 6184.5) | 2.1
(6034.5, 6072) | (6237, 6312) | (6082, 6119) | -3.2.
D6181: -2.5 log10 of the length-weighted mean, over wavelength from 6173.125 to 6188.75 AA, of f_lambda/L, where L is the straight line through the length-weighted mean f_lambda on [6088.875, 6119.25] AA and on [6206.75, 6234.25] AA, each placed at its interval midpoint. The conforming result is 0.058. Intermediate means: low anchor 18.7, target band 12.4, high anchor 10.2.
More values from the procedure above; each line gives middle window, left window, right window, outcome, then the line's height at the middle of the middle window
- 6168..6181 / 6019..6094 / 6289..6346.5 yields 0.417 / 18.1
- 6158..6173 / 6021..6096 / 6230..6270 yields 0.279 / 14.3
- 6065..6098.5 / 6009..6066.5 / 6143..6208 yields -0.169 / 16.1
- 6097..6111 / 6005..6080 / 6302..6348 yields -0.026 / 17.9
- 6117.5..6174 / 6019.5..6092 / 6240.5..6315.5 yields 0.018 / 16.4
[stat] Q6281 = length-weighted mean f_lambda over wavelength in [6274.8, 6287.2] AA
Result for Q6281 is 13.9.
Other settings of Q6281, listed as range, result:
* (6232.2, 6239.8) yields 9.96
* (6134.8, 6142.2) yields 19.1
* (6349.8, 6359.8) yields 19.6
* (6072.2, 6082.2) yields 18.6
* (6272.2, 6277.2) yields 13.4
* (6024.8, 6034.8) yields 17.6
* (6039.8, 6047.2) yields 17.6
